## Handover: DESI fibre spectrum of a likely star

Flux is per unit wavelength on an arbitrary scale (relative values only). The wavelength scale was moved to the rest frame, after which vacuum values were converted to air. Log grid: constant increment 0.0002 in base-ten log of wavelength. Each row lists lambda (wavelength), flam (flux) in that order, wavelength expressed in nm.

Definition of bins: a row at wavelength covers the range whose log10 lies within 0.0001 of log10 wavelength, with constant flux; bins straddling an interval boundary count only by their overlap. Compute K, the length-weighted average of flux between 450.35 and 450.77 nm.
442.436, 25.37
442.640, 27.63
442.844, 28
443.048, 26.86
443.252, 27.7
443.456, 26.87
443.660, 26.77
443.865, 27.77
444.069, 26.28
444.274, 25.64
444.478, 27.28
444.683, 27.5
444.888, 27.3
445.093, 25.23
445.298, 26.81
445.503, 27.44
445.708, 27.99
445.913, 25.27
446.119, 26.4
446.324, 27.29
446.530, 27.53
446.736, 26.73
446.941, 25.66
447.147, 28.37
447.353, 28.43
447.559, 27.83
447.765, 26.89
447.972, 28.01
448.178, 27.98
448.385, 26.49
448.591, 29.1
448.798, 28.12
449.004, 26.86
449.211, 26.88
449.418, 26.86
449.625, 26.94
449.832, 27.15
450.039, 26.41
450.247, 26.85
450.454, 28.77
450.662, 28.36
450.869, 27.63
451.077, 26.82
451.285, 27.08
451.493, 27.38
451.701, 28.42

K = 28.6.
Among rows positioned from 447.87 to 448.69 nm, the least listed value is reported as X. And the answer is 26.49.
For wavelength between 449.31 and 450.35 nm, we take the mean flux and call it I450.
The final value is 26.8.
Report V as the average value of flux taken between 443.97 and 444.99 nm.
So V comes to 26.8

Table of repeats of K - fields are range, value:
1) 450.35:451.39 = 27.7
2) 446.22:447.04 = 26.8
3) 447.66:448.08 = 27.4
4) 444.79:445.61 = 26.7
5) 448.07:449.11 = 27.7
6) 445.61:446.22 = 26.5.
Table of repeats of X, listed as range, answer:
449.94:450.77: 26.41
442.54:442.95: 27.63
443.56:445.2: 25.23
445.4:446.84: 25.27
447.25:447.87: 26.89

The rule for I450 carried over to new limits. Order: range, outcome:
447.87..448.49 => 27.5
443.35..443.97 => 27.1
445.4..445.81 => 27.7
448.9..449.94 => 27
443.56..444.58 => 26.7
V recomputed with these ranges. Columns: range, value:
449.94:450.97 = 27.6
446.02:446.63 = 27.1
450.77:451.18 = 27.2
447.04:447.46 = 28.4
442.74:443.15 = 27.4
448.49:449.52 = 27.6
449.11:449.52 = 26.9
